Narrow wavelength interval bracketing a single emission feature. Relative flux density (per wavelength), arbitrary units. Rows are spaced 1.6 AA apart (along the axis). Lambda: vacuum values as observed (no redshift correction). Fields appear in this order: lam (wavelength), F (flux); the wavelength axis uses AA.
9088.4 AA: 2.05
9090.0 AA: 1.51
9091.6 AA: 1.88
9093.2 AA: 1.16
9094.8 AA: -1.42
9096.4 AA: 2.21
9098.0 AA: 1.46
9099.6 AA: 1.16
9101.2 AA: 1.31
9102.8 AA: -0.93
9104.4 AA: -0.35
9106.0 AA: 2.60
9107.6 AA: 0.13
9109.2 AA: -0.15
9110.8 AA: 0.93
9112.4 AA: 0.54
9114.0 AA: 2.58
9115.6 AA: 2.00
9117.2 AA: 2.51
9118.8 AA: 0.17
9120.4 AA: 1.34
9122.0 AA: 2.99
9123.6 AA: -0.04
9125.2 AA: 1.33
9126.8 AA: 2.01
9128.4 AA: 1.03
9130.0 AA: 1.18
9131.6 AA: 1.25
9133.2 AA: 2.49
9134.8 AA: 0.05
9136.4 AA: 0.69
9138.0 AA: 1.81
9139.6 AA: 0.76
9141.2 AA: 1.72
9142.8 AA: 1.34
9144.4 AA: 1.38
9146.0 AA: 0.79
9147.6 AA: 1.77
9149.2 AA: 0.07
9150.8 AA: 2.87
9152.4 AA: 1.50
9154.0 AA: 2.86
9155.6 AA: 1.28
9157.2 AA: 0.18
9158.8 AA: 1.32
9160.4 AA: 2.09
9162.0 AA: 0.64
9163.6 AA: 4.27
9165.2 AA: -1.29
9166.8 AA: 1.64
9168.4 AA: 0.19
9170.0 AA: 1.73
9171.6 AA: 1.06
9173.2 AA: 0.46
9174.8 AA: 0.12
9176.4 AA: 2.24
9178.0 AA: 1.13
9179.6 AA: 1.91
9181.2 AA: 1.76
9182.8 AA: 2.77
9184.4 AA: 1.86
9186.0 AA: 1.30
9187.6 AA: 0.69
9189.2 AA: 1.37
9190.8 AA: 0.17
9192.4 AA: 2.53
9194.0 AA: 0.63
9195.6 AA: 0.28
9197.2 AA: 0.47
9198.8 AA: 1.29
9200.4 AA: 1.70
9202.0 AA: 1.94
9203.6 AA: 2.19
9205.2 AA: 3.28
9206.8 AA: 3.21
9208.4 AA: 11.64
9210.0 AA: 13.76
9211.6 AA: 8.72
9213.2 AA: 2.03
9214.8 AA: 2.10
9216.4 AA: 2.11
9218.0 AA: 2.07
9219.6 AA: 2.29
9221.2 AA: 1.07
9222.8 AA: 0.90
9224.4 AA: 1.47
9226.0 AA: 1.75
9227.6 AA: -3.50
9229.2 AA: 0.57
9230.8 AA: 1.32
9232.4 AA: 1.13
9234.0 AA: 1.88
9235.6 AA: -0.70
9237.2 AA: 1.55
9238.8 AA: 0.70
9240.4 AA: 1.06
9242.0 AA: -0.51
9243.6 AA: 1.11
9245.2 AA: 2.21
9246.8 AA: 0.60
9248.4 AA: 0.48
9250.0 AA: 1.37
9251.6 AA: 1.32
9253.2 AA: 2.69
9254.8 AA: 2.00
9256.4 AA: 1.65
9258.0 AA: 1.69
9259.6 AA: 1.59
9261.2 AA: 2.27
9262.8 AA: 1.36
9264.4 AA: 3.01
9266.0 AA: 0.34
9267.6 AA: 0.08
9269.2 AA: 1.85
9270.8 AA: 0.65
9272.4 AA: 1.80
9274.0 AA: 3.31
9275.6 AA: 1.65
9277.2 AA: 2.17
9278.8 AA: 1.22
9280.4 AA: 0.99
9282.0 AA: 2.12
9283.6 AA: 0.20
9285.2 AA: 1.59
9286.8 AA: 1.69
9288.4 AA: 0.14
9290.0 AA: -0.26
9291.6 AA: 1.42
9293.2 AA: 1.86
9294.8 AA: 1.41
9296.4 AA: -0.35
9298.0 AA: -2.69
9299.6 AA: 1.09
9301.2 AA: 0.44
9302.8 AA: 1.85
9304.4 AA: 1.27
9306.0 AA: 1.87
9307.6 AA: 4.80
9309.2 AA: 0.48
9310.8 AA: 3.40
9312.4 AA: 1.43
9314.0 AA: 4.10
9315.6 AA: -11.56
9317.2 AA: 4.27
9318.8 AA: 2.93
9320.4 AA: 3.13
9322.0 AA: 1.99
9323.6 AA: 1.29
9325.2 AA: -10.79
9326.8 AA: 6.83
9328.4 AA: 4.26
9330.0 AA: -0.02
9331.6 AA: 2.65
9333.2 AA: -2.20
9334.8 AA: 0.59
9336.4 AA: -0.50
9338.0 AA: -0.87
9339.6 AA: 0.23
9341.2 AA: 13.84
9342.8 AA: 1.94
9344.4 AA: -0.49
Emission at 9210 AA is H-beta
